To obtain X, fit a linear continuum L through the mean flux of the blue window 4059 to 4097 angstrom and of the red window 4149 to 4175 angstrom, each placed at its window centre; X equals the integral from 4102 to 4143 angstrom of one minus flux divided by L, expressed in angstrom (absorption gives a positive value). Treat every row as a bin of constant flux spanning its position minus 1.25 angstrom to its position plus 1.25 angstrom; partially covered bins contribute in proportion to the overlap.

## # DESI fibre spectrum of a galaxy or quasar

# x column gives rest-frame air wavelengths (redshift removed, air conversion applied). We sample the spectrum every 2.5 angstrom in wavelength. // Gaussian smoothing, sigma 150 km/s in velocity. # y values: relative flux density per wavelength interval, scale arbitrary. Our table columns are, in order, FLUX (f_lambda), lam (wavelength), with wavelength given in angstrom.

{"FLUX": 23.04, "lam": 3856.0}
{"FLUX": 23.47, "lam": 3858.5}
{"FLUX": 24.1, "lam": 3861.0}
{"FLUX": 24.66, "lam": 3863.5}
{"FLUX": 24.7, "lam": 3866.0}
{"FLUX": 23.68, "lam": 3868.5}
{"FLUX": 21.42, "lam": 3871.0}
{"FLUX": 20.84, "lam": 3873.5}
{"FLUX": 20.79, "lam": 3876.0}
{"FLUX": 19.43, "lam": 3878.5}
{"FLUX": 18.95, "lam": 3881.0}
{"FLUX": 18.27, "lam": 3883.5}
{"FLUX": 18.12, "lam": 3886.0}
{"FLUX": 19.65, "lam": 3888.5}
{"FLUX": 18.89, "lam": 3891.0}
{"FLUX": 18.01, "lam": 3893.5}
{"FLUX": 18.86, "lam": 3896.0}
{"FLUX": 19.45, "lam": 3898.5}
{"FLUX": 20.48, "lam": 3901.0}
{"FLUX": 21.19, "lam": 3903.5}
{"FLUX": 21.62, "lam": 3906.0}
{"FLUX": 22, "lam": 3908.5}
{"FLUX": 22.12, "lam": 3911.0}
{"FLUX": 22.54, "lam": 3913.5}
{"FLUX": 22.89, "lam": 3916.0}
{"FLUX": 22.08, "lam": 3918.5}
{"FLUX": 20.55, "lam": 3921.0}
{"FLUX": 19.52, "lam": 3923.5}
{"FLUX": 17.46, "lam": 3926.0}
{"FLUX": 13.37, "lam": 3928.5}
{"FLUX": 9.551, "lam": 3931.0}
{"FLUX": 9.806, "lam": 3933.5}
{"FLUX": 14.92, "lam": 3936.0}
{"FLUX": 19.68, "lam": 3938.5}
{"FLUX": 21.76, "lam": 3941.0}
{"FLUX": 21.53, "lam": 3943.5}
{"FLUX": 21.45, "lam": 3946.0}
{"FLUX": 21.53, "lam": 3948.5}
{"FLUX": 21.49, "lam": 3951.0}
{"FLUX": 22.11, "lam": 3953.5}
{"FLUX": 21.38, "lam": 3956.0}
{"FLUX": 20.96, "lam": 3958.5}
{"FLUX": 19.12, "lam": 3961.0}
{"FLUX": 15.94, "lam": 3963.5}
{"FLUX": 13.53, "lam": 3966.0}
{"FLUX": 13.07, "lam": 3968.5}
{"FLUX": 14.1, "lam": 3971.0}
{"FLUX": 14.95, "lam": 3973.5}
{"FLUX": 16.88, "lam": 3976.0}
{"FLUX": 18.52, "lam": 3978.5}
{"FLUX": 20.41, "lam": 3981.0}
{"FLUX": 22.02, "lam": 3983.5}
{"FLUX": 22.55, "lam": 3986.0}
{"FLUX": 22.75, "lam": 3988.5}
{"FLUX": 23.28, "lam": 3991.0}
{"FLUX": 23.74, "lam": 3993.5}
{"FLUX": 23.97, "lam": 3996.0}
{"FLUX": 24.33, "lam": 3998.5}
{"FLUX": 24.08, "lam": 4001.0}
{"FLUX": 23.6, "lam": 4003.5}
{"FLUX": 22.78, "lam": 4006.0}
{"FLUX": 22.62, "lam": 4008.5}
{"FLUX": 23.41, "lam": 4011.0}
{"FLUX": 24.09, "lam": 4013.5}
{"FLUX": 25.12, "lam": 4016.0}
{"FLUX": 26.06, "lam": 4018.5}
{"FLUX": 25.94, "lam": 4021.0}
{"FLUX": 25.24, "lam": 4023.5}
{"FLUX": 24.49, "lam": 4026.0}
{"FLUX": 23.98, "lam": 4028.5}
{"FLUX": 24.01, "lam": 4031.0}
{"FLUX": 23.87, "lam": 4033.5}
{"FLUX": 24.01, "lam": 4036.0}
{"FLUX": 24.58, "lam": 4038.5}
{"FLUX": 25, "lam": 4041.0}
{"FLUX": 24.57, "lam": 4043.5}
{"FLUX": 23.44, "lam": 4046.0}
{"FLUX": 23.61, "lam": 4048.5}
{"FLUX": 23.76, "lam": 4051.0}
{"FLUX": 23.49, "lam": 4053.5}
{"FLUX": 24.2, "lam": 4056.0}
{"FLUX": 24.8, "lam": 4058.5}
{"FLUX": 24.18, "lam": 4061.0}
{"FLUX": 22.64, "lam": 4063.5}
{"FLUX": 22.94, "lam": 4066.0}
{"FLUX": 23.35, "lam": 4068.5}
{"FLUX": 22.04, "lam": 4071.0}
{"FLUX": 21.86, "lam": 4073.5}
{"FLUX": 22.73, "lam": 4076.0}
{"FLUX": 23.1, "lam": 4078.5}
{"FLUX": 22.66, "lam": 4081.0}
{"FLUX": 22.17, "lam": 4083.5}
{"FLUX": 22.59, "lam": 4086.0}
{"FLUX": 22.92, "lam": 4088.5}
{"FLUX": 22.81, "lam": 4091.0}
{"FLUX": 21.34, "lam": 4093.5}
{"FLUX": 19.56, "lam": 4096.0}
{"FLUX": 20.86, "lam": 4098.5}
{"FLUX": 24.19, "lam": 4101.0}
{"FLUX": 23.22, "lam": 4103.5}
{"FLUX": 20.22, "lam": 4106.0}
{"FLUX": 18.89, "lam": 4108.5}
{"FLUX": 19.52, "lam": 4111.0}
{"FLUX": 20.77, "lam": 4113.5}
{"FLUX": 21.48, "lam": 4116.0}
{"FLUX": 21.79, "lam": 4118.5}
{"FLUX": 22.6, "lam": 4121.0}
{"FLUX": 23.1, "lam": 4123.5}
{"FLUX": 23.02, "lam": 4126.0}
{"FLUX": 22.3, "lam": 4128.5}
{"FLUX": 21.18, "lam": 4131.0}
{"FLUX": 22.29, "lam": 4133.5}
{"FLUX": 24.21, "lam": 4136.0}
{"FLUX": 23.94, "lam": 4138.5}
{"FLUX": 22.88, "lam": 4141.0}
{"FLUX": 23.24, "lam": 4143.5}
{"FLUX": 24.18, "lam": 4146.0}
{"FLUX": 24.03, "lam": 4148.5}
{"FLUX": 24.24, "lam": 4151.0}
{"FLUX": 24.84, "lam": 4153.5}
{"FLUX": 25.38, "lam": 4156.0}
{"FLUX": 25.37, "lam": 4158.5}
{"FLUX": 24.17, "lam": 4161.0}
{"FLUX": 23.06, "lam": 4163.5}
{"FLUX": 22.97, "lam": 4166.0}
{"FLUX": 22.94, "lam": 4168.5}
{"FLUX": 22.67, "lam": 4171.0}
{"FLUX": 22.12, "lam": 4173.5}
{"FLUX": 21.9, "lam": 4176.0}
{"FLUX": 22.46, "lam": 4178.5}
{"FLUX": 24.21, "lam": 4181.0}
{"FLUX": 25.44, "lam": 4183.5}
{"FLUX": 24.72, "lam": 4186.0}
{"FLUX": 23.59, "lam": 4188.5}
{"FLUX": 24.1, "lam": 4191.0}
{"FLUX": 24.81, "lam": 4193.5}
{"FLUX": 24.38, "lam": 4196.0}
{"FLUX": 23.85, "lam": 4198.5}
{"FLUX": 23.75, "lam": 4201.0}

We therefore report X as 2.1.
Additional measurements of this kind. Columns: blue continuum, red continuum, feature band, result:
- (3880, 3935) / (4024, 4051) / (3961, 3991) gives 5.1 angstrom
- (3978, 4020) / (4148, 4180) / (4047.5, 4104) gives 1.4 angstrom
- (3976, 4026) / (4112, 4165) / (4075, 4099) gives 1.2 angstrom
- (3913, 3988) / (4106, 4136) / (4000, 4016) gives -3.3 angstrom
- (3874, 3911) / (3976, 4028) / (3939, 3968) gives 2.5 angstrom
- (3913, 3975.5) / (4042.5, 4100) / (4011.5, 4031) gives -3.6 angstrom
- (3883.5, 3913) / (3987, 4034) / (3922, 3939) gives 5.1 angstrom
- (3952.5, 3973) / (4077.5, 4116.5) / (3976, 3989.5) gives -2.1 angstrom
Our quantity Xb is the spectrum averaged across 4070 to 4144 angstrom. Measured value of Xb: 22.1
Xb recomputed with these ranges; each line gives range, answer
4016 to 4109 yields 23.3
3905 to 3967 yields 19.2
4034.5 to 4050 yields 24.2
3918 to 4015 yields 19.7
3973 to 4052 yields 23.3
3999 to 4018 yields 23.8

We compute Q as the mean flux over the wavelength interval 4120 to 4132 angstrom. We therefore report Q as 22.5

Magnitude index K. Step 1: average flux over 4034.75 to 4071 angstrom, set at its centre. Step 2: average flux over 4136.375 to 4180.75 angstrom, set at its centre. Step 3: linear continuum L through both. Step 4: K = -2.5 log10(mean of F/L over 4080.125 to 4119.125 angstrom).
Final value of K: 0.10 mag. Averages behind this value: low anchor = 23.8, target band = 21.5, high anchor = 23.6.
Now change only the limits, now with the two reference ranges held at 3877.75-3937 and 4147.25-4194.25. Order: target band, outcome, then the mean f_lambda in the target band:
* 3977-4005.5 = -0.11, 22.6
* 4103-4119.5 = 0.10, 20.7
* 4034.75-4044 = -0.15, 24.5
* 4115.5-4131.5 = 0.03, 22.3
